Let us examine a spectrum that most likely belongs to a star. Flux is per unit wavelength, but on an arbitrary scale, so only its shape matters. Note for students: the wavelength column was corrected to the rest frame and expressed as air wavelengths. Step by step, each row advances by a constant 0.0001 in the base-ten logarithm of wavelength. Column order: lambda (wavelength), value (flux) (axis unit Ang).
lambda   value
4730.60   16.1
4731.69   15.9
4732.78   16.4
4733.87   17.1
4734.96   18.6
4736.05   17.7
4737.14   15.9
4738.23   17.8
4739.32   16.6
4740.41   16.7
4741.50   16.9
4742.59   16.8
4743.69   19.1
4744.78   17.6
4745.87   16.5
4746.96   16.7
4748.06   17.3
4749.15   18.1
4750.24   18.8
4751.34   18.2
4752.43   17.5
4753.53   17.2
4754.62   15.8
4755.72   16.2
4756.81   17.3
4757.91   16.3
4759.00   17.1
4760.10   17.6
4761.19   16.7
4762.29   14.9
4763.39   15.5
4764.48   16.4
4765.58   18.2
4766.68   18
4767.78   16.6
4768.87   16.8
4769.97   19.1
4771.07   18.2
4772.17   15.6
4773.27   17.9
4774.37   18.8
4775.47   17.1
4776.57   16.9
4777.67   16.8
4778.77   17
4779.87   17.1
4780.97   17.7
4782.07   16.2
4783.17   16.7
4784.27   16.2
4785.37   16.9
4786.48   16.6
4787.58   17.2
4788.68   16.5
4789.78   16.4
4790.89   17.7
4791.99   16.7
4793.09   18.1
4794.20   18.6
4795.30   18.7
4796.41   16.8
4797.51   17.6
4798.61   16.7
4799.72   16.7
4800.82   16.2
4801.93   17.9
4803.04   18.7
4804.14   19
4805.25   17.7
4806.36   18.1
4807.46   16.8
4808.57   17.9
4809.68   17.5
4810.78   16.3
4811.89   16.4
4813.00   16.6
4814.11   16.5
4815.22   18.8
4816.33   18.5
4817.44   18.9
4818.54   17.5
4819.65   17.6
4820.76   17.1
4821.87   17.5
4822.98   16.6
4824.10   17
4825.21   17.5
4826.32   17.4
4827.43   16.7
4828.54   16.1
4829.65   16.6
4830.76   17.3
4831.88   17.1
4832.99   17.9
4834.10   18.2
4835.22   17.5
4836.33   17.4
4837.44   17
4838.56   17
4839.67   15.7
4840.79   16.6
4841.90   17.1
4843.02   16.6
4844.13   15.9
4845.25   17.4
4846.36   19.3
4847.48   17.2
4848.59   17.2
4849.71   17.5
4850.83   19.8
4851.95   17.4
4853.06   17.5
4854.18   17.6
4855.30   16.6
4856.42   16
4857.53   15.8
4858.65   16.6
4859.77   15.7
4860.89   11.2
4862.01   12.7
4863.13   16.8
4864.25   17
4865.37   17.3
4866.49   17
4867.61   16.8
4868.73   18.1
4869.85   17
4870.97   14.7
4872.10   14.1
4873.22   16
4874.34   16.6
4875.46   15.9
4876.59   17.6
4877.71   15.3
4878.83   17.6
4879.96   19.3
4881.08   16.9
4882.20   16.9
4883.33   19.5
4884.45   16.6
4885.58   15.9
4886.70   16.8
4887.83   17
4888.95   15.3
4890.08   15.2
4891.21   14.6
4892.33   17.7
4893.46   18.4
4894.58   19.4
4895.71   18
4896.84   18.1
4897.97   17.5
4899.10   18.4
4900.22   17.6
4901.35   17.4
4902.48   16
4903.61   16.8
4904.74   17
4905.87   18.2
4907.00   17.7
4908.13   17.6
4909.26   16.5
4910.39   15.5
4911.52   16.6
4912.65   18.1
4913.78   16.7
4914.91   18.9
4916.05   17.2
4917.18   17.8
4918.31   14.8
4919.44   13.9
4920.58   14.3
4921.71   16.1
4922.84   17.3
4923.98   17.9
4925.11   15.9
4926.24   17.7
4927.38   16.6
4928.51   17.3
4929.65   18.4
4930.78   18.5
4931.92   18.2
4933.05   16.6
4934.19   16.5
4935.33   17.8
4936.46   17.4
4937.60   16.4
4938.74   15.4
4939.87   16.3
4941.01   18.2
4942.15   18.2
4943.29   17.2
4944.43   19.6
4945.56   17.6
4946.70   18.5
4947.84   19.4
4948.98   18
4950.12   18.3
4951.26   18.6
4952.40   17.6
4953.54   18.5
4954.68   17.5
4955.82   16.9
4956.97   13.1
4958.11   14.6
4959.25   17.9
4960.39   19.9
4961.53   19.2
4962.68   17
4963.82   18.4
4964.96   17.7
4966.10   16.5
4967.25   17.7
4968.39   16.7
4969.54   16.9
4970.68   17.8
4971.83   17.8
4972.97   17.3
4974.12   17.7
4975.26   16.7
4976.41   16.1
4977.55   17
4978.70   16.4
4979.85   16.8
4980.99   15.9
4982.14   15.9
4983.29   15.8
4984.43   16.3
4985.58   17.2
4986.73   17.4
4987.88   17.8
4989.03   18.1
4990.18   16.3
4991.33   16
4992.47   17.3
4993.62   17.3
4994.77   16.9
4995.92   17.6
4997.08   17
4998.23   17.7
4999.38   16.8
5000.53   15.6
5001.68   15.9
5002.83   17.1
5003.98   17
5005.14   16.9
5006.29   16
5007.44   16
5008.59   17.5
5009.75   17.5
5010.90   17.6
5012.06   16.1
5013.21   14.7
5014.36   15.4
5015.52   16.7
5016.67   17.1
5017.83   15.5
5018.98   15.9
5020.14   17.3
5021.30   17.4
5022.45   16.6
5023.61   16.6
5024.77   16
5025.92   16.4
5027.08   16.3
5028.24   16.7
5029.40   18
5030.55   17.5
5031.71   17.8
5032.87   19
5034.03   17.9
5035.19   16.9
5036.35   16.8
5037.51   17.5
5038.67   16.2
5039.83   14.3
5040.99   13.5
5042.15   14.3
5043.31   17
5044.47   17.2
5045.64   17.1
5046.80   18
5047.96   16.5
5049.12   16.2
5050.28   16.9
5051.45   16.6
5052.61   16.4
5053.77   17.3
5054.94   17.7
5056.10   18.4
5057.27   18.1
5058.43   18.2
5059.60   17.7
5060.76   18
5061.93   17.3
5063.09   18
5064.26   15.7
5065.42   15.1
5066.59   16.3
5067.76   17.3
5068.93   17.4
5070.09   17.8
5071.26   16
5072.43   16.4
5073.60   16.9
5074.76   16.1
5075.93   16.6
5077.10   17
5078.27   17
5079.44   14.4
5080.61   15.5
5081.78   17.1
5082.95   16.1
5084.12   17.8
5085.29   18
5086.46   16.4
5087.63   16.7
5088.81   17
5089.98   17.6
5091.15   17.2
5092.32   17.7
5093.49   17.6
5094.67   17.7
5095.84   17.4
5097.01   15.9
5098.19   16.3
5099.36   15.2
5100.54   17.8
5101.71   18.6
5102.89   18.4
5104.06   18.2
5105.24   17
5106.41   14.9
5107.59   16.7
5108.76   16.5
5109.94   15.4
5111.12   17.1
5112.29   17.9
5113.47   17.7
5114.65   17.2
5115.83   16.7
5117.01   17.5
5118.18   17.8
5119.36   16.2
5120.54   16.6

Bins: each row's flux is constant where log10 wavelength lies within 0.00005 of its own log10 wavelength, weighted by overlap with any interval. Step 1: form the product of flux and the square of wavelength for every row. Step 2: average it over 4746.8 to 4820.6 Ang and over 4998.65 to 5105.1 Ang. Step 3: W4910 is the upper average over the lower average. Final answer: 1.1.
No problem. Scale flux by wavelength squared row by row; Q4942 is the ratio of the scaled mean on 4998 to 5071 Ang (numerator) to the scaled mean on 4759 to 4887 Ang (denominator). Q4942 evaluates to 1.07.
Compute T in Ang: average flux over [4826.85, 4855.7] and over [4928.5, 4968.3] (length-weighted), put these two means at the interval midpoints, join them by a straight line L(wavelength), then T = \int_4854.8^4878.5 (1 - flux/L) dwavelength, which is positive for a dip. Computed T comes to 1.9 Ang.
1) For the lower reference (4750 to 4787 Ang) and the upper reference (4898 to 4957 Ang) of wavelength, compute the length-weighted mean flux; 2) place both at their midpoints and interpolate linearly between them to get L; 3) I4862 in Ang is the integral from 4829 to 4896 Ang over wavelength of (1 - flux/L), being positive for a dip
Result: 1.4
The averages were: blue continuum 17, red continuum 17.2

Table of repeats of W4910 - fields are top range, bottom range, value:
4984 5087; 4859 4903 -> 1.07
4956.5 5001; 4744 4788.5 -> 1.08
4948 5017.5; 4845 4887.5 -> 1.07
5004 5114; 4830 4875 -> 1.10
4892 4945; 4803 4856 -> 1.03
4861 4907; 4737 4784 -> 1.03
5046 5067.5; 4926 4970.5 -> 1.02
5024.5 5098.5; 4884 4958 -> 1.04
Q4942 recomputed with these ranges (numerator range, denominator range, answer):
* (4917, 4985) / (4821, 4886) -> 1.06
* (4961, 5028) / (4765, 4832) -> 1.05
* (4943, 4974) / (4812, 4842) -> 1.08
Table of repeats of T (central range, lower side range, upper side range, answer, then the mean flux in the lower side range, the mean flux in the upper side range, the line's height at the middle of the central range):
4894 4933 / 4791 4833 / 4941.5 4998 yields 0.39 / 17.4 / 17.3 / 17.3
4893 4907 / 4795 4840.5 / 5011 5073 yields -0.49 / 17.3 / 16.8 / 17.1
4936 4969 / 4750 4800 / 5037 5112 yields -1.14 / 17.1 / 16.8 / 16.9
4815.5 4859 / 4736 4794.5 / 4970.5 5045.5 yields -0.65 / 17.1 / 16.7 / 17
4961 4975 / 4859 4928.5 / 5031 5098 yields -0.62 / 16.7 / 16.9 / 16.8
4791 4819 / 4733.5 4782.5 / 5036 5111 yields -0.73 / 17.2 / 16.8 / 17.1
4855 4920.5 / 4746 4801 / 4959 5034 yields 1.41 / 17.1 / 17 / 17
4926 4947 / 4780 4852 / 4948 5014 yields -0.47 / 17.3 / 17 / 17.1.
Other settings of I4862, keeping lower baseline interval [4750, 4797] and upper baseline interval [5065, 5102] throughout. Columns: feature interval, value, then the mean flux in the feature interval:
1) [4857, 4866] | 0.86 Ang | 15.4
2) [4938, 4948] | -0.47 Ang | 17.7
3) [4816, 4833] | -0.23 Ang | 17.3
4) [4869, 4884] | 0.23 Ang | 16.7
